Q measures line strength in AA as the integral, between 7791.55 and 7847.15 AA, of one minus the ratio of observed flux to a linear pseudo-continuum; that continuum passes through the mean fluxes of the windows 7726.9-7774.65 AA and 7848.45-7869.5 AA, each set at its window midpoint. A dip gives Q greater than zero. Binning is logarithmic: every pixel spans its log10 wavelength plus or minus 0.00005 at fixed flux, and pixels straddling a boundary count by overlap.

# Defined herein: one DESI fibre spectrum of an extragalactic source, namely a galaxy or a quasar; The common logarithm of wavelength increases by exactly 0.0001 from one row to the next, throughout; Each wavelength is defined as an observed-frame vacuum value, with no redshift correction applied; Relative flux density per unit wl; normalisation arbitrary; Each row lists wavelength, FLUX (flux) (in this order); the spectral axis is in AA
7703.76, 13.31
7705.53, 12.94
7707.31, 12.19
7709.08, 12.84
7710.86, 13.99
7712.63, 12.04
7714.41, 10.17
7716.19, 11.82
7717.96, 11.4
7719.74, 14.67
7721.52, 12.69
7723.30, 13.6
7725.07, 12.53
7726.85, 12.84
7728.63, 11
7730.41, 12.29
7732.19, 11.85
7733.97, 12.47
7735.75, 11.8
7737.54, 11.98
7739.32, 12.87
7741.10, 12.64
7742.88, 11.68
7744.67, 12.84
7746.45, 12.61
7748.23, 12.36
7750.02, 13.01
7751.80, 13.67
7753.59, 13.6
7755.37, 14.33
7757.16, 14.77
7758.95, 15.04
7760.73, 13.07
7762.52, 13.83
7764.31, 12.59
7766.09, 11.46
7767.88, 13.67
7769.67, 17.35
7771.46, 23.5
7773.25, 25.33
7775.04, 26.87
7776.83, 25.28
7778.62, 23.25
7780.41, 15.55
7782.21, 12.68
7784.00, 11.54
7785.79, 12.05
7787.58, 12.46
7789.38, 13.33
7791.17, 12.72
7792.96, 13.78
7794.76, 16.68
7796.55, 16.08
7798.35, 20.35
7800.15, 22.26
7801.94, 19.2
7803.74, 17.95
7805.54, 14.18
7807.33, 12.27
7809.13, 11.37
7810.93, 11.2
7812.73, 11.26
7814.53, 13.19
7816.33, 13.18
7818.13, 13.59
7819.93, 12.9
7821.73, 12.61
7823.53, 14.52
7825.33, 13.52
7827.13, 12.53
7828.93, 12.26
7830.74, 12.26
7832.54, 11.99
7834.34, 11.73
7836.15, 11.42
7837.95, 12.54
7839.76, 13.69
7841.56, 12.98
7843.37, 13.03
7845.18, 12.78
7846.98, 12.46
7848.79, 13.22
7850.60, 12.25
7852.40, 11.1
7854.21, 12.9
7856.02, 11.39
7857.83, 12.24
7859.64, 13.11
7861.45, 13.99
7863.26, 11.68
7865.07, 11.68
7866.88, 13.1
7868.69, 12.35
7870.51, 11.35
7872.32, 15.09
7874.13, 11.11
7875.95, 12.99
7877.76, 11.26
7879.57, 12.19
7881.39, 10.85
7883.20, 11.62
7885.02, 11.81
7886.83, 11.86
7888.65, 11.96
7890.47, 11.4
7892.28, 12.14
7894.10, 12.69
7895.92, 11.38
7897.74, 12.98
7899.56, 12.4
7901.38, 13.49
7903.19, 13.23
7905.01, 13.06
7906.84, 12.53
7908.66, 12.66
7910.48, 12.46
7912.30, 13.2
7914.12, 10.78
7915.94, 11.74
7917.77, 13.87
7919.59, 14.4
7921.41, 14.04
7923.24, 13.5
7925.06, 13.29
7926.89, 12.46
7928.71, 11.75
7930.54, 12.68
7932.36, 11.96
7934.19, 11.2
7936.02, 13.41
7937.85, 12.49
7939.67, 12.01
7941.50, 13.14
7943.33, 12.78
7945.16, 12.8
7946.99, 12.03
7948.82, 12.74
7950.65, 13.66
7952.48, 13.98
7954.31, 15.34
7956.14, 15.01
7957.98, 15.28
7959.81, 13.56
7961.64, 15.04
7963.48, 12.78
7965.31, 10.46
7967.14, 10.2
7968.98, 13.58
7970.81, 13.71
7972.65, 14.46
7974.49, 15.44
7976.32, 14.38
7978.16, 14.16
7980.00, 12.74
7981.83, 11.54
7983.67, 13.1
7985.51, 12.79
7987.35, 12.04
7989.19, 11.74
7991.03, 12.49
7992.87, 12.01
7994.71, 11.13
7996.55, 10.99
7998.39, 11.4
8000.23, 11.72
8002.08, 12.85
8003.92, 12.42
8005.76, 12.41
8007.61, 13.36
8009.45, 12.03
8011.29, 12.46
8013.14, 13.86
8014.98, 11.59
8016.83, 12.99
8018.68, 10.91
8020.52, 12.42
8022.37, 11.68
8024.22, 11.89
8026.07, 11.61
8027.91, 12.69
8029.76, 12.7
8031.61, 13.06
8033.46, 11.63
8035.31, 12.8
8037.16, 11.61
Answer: -3.6 AA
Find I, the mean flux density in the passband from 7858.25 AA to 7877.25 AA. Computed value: 12.6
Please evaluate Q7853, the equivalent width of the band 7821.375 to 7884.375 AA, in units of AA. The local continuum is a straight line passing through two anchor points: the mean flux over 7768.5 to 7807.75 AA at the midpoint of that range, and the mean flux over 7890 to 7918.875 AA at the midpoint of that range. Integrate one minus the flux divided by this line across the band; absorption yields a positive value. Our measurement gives 9.7 AA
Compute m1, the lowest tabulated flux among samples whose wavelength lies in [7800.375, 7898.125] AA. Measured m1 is 10.85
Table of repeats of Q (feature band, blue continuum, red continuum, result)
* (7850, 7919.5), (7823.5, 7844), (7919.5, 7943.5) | 1.9 AA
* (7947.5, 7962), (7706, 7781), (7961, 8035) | -1.6 AA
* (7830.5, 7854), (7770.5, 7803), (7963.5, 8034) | 5.8 AA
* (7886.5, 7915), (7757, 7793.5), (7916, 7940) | 2.2 AA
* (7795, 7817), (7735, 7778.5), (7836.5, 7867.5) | -2.0 AA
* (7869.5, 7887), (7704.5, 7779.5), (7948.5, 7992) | 2.2 AA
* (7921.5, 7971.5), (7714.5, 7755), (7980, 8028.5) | -3.1 AA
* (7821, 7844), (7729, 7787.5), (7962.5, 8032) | 2.3 AA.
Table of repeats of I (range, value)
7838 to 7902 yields 12.4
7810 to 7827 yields 12.9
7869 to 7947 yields 12.5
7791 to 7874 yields 13.4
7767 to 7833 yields 15.6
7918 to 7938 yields 12.9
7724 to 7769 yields 12.9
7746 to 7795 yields 15.6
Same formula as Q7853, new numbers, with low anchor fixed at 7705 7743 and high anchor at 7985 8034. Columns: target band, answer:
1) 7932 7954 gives -1.0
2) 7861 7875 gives -0.2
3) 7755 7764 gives -1.3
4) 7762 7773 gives -3.3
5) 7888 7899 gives 0.1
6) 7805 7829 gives -0.8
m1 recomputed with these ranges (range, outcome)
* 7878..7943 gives 10.78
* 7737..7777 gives 11.46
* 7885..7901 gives 11.38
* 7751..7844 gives 11.2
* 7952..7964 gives 12.78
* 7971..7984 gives 11.54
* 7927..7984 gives 10.2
